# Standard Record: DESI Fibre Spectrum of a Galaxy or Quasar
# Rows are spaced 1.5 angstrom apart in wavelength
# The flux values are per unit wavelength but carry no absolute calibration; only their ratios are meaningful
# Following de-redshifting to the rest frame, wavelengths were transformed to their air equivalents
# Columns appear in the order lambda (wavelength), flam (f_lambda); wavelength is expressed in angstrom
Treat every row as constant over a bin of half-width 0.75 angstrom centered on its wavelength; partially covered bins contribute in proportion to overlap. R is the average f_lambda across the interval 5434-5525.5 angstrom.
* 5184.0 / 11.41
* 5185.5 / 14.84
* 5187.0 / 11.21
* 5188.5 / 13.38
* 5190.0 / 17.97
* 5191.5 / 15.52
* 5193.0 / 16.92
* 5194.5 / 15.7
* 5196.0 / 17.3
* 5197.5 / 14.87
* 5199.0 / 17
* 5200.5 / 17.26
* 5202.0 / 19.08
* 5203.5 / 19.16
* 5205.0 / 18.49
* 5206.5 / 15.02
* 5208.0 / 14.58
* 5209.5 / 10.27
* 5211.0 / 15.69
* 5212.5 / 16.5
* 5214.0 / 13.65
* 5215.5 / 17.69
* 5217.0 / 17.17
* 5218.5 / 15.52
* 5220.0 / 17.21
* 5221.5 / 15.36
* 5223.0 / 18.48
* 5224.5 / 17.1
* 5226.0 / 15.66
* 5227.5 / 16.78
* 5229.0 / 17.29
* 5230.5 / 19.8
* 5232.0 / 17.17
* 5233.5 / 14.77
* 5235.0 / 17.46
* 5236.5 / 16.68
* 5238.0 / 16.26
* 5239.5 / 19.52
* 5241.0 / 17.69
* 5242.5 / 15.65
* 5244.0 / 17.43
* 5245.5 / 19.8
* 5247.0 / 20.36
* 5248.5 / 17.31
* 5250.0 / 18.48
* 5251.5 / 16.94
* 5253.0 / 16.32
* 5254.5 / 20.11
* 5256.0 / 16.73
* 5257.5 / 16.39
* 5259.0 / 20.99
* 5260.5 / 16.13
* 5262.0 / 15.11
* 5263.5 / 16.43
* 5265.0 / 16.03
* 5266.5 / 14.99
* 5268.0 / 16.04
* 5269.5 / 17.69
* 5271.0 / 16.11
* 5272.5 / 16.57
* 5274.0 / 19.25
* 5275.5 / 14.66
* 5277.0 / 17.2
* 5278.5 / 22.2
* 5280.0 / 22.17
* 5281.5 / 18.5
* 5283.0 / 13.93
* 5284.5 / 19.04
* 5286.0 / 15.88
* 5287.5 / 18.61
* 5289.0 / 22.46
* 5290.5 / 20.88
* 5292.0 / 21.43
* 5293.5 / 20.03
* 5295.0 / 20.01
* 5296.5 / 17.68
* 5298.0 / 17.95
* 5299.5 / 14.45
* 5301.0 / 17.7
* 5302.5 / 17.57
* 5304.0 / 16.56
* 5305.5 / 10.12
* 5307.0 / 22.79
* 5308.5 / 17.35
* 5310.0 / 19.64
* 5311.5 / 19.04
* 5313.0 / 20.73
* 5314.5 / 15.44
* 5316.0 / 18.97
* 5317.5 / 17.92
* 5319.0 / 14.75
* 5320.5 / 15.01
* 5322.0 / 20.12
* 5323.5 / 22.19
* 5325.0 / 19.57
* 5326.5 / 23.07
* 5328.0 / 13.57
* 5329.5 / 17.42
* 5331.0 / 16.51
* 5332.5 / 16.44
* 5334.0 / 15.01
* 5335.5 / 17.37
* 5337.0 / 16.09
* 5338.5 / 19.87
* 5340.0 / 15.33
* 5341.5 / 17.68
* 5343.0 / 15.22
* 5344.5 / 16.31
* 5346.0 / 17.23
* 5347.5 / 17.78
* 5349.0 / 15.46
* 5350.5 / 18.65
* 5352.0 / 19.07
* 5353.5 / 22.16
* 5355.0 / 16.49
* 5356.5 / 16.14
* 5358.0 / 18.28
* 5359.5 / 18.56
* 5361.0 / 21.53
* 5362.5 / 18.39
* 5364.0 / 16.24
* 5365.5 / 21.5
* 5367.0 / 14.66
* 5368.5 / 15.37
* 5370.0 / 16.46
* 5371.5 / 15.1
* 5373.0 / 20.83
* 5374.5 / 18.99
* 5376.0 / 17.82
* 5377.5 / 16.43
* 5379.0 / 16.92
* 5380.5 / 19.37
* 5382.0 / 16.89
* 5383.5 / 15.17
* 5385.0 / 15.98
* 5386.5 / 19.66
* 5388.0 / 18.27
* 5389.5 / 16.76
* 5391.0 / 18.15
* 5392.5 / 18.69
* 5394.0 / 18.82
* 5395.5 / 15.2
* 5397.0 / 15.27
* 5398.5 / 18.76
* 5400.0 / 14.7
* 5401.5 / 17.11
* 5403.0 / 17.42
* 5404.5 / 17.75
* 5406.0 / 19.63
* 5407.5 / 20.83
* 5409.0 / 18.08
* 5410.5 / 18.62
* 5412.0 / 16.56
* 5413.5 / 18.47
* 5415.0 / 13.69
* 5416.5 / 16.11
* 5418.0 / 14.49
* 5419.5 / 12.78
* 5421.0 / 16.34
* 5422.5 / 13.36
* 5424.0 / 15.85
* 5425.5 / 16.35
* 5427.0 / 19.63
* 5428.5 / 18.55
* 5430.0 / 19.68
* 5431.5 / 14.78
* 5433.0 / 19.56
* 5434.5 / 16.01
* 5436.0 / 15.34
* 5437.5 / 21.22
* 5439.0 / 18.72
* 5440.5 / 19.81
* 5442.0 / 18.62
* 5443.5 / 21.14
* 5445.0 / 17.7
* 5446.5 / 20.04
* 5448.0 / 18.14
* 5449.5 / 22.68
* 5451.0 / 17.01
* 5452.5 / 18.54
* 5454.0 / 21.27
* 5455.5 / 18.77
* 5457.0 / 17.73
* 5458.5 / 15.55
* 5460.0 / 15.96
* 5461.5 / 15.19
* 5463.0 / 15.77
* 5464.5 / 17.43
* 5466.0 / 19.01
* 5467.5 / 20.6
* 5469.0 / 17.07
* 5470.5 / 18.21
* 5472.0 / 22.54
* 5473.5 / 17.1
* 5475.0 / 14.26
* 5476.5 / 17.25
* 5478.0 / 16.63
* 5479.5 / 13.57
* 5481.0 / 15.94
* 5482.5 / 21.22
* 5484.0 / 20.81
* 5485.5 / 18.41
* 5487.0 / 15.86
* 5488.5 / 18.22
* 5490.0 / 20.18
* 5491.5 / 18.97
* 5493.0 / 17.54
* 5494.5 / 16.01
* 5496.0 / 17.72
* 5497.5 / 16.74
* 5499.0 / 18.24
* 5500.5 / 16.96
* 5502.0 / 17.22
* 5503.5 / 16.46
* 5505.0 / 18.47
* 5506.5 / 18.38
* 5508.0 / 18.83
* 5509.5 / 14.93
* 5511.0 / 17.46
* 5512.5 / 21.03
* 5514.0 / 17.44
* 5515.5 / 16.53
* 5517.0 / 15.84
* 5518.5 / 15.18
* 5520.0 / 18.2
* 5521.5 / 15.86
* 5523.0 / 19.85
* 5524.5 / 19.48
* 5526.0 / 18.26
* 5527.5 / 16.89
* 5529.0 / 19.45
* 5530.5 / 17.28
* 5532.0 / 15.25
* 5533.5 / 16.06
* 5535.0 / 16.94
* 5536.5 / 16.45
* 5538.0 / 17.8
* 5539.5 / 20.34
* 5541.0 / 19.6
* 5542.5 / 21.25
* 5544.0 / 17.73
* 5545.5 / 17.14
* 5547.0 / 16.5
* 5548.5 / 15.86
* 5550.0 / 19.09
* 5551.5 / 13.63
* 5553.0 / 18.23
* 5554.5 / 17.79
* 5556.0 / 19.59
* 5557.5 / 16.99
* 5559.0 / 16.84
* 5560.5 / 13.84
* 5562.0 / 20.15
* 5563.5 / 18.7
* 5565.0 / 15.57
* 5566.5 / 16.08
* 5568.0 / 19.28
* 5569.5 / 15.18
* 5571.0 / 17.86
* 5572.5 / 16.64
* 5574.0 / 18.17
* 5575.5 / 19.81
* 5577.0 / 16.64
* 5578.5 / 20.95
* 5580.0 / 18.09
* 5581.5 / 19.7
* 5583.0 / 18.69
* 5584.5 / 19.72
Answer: 17.9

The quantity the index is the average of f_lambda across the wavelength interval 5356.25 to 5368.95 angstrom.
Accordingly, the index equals 18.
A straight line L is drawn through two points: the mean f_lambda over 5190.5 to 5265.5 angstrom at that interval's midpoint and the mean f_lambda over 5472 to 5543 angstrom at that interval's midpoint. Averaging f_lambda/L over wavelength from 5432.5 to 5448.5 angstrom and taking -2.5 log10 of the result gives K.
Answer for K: -0.08 mag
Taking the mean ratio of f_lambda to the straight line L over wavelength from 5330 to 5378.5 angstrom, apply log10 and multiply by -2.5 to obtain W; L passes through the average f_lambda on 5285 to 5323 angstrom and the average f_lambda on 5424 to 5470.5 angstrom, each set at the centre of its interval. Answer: 0.04 mag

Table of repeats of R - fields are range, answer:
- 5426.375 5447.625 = 18.6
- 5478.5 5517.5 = 17.7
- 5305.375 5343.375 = 17.7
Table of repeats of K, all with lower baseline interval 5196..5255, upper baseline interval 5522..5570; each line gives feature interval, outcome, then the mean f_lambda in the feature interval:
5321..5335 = -0.06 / 18.1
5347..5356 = -0.06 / 18.2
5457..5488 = 0.00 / 17.4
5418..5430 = 0.07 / 16.2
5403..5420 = 0.02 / 17.1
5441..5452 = -0.11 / 19.3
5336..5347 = 0.02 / 16.9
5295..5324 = -0.04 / 17.7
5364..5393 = -0.01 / 17.5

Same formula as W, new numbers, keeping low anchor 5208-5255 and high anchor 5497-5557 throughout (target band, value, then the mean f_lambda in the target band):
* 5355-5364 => -0.06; 18.2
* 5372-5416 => -0.02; 17.6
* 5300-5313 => -0.04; 17.7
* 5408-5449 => 0.00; 17.4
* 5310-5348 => -0.03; 17.6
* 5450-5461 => -0.03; 17.9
